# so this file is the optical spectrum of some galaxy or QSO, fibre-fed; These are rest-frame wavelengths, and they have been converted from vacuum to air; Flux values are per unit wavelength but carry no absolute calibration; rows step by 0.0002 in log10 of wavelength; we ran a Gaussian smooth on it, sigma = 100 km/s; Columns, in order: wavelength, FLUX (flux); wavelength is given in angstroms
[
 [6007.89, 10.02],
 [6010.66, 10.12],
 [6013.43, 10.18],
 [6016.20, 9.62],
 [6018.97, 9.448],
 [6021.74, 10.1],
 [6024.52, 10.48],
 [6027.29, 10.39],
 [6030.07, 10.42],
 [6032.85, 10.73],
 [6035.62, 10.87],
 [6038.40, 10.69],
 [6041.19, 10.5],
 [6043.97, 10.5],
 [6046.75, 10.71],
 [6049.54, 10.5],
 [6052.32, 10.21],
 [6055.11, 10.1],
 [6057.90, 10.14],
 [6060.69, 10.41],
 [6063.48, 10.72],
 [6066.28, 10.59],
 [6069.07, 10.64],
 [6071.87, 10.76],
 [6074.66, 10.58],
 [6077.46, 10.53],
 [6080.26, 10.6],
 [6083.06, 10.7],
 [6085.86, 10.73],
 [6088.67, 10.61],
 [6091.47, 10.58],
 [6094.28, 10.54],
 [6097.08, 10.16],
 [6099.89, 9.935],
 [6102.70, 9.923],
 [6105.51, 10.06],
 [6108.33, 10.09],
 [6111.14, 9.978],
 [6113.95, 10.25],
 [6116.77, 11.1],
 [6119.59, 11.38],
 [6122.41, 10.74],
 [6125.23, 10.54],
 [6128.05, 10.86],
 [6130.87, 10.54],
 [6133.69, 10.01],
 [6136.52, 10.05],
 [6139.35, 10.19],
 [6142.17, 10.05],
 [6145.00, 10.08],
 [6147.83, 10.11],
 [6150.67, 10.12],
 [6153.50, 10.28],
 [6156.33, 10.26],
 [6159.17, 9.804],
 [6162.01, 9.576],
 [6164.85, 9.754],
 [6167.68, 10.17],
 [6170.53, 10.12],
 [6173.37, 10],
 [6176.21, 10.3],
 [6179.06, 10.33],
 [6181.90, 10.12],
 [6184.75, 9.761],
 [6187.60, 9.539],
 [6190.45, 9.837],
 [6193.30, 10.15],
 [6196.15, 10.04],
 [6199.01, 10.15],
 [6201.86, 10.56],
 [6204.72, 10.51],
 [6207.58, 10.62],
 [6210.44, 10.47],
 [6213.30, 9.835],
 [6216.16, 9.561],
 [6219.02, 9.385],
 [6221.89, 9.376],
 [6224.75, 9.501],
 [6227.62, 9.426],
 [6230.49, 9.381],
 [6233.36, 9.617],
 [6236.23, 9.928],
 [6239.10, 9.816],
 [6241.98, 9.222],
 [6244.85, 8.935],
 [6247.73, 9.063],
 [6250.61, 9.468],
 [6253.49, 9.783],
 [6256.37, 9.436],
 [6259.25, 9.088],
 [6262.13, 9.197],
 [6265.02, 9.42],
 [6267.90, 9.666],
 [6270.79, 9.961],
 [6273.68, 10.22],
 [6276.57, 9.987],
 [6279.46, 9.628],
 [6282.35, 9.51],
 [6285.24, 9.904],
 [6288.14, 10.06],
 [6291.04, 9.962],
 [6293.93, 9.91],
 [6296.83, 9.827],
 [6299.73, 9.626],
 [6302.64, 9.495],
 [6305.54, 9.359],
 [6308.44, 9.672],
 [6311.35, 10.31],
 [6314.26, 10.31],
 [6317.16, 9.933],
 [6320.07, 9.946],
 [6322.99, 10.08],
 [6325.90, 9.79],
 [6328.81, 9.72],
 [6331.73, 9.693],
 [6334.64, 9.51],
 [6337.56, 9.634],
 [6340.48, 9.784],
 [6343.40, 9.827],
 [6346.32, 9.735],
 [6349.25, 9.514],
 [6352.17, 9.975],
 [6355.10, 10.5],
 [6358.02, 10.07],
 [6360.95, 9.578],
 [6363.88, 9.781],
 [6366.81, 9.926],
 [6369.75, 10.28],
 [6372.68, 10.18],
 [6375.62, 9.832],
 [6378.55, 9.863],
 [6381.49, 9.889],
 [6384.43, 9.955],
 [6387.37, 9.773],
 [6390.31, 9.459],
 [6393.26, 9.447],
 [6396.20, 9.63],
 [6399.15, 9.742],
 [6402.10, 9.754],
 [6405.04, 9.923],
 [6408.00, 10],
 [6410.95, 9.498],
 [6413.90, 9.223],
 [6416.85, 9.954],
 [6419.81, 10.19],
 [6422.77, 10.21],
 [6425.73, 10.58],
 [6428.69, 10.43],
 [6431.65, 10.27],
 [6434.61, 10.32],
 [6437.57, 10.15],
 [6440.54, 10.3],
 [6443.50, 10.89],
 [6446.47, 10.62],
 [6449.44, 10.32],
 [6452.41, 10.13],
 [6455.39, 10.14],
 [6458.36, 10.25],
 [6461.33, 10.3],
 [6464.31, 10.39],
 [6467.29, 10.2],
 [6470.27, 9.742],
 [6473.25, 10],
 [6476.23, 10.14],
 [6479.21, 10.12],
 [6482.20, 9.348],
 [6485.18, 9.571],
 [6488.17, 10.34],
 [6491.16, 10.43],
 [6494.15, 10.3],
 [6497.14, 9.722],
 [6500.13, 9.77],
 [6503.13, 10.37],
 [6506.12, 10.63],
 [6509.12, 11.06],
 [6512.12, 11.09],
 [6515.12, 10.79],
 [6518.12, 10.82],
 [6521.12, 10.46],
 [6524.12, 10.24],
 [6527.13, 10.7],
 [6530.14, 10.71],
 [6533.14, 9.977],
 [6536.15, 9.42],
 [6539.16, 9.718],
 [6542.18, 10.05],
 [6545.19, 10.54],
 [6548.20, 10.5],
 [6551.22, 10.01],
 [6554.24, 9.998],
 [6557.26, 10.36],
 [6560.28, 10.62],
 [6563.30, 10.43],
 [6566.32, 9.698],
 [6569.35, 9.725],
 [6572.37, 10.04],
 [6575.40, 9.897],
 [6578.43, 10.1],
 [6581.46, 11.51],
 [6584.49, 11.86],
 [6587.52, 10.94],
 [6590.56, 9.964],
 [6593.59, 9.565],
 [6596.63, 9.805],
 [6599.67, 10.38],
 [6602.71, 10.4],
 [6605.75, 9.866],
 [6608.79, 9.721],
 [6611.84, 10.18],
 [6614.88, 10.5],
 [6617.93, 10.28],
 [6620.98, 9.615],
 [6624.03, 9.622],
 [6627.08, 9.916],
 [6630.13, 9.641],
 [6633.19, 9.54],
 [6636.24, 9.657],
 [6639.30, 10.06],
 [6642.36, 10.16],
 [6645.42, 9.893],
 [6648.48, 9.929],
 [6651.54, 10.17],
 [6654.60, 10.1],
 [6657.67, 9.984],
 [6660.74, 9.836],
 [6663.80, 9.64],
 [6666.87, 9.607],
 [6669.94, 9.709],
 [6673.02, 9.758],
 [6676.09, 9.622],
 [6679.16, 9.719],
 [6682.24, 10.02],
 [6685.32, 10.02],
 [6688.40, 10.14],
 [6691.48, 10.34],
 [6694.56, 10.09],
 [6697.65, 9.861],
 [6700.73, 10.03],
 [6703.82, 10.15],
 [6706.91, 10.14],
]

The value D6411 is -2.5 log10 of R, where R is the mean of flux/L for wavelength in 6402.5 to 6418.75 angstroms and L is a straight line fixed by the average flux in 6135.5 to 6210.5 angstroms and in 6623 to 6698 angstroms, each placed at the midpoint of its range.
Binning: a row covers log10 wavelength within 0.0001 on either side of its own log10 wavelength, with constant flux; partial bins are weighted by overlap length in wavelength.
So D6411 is 0.03 mag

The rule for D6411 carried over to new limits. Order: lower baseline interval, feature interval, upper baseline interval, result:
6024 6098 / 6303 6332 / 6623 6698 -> 0.04 mag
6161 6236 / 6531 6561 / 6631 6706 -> -0.02 mag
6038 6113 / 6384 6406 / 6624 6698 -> 0.05 mag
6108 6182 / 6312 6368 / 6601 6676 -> 0.03 mag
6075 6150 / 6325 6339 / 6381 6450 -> 0.05 mag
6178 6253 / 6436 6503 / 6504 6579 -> 0.00 mag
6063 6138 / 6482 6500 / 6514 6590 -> 0.04 mag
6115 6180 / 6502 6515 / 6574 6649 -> -0.07 mag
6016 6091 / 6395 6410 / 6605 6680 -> 0.03 mag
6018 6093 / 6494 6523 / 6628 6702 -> -0.05 mag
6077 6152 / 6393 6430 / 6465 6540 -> 0.04 mag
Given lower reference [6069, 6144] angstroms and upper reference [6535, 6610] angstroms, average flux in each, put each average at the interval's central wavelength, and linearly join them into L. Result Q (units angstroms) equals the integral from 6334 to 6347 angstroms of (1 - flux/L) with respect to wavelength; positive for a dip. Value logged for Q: 0.8 angstroms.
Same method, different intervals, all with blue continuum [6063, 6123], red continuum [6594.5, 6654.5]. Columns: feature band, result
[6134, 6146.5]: 0.4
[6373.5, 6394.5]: 0.9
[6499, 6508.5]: -0.2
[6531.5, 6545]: 0.2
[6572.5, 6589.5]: -1.3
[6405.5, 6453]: -0.1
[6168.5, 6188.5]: 0.7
